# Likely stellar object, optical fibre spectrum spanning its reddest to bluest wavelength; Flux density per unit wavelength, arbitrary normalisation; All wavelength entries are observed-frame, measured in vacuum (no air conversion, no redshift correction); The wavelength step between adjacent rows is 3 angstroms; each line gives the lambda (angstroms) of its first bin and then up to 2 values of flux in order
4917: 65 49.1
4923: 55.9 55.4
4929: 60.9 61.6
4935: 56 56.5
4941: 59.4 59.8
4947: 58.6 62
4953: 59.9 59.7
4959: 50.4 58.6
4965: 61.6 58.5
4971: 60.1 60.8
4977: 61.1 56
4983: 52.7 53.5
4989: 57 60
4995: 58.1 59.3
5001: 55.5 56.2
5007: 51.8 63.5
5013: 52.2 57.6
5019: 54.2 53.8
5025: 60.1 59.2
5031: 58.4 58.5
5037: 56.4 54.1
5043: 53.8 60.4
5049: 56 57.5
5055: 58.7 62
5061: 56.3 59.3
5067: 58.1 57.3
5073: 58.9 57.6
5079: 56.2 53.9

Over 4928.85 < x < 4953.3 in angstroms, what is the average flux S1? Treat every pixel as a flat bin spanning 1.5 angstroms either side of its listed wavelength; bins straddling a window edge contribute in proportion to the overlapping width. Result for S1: 59.3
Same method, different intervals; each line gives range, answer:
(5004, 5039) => 56.8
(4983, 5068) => 57.1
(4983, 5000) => 57.1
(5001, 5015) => 55.9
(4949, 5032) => 57.5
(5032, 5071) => 57.6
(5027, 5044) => 56.7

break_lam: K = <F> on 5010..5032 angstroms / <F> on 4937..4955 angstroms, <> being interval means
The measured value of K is 1.0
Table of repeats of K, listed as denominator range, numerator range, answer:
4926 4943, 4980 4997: 0.96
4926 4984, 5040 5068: 0.99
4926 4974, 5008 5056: 0.97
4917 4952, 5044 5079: 1.00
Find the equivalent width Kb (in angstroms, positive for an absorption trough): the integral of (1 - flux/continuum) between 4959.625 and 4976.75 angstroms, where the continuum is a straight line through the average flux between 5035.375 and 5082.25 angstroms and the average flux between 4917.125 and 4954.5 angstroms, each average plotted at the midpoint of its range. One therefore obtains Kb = -0.46 angstroms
